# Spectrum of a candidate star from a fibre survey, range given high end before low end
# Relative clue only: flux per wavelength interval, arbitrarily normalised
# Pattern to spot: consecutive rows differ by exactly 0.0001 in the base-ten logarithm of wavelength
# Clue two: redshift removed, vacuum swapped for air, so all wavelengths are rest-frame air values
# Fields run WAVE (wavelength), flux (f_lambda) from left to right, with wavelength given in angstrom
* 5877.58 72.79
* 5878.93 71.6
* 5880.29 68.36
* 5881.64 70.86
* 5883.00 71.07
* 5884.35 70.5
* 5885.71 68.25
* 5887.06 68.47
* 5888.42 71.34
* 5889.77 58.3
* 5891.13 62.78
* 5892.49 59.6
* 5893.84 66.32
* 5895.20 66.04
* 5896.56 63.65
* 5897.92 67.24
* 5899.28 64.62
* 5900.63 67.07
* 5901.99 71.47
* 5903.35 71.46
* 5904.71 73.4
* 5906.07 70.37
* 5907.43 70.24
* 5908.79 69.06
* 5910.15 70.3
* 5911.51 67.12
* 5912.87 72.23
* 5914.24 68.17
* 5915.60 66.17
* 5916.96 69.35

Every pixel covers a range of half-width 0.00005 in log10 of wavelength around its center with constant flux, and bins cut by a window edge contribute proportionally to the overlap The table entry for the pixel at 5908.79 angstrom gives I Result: 69.06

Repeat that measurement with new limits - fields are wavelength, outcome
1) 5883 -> 71.07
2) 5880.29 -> 68.36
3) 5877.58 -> 72.79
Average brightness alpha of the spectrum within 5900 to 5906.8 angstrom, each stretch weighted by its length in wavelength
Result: 70.7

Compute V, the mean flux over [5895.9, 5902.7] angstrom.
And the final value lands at 66.9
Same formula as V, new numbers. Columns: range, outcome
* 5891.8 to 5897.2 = 63.9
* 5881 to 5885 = 70.8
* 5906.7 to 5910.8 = 69.9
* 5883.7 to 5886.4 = 69.4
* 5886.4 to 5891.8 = 65.2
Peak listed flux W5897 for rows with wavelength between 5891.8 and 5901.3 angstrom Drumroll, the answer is 67.24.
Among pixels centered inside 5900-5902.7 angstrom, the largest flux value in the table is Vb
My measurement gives 71.47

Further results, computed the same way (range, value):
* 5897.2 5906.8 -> 73.4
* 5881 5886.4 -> 71.07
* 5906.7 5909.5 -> 70.24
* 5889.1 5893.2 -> 62.78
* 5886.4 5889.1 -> 71.34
